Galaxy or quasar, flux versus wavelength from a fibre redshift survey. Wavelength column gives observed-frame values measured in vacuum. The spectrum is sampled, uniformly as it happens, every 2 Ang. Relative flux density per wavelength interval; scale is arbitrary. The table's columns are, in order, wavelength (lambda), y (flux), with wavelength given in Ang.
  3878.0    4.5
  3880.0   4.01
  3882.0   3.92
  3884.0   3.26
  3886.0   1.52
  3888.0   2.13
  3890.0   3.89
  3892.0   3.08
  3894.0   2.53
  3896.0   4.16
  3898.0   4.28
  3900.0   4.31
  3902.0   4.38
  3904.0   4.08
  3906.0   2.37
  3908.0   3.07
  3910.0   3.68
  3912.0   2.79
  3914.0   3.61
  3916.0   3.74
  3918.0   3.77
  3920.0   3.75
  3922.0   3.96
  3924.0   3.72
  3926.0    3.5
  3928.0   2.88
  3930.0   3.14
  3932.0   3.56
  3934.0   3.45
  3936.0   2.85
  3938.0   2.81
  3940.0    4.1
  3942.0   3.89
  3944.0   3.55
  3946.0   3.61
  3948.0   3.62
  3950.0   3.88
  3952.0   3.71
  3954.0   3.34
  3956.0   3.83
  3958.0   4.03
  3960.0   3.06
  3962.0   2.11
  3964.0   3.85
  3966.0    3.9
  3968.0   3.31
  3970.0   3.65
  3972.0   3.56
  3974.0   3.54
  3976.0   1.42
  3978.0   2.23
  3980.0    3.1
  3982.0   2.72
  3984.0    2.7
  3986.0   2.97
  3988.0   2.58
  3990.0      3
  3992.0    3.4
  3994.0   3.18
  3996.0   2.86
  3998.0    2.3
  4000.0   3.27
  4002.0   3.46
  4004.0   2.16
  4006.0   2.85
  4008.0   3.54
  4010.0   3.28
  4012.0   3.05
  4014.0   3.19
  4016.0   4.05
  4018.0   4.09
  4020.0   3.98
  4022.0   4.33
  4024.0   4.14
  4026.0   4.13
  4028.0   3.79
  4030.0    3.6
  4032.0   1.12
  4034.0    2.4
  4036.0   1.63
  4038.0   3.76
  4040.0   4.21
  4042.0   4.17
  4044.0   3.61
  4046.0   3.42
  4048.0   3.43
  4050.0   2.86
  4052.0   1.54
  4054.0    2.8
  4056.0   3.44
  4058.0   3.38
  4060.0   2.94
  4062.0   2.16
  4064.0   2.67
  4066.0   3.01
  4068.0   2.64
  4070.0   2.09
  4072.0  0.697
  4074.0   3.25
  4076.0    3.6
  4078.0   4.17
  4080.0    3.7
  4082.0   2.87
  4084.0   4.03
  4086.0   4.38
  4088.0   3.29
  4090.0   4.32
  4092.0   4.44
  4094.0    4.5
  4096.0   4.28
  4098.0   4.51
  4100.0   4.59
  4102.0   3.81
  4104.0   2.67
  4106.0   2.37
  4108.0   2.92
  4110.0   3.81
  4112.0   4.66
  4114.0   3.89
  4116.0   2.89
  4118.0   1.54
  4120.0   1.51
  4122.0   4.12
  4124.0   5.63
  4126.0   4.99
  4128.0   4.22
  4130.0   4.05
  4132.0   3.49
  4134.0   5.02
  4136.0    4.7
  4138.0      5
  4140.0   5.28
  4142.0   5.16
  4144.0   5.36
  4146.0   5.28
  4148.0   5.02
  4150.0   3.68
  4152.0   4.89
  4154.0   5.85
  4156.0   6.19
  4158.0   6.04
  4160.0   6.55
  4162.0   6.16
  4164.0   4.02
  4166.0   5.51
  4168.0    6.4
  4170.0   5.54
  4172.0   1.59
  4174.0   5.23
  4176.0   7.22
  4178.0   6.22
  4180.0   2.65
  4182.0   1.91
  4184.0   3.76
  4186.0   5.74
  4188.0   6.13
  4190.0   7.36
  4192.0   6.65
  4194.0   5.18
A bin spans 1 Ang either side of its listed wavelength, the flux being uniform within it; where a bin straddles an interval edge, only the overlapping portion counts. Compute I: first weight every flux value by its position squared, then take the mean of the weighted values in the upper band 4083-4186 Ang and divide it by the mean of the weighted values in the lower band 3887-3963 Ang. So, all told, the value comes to 1.4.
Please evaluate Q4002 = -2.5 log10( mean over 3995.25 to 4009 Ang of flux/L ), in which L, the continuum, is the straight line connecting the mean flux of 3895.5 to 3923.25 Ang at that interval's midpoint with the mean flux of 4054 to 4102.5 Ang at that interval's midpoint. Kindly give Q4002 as 0.213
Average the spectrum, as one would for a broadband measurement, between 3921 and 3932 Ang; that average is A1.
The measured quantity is 3.45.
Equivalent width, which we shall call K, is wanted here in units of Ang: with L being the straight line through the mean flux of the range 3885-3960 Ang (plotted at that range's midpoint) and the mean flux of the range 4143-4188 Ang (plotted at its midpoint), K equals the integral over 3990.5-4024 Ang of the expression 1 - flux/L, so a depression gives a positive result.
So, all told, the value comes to 5.8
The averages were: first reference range 3.47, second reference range 5.06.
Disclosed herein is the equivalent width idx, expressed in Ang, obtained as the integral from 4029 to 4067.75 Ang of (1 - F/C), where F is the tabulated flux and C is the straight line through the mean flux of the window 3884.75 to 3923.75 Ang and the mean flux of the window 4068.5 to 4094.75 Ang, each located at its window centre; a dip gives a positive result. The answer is 5.7 Ang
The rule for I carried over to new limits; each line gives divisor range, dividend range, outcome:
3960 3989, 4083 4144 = 1.45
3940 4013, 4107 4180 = 1.60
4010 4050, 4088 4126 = 1.12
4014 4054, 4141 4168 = 1.70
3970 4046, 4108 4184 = 1.55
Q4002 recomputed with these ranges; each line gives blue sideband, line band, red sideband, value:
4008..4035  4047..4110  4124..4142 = 0.24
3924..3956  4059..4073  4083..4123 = 0.48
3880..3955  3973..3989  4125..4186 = 0.40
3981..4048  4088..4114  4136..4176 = 0.15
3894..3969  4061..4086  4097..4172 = 0.38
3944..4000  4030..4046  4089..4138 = 0.15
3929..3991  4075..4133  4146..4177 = 0.25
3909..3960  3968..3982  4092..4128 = 0.22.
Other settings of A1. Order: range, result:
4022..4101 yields 3.33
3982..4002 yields 2.94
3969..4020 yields 3.06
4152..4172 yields 5.55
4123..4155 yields 4.85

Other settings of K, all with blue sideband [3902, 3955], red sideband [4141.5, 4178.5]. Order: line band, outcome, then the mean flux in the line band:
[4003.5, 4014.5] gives 2.9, 3.04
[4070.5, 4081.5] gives 3.9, 3.03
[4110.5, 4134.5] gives 5.9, 3.81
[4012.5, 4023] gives 0.8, 3.89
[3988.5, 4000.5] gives 3.1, 2.97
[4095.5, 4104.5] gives 1.6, 4.03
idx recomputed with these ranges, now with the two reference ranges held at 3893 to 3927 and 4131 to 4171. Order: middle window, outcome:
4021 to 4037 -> 4.6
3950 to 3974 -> 2.9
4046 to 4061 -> 5.4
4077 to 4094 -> 3.1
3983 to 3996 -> 3.8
